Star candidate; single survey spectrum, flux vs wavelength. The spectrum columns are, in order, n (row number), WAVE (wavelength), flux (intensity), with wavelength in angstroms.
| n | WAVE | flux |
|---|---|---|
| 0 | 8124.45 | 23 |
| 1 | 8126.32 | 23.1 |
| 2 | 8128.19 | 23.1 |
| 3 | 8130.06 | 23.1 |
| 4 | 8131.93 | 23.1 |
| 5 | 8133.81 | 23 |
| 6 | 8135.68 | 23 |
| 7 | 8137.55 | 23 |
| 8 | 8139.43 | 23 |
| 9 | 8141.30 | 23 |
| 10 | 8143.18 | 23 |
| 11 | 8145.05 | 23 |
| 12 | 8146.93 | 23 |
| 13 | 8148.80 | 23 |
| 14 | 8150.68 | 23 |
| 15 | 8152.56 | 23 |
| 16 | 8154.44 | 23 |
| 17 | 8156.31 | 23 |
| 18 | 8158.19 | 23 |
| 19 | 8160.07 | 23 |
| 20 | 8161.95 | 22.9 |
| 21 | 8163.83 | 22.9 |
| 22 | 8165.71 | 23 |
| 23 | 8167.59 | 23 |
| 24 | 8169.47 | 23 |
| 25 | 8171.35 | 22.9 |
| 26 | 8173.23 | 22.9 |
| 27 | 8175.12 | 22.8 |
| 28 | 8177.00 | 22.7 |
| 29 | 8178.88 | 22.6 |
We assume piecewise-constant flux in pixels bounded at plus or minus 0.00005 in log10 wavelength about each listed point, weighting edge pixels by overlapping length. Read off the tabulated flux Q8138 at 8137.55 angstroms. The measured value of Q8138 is 23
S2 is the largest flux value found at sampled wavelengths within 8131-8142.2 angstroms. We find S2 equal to 23.1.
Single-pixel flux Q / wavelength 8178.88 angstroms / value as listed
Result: 22.6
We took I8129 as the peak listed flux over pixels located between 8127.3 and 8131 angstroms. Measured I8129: 23.1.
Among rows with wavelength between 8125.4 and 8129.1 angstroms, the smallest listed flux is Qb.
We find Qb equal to 23.1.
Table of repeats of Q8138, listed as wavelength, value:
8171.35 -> 22.9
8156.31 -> 23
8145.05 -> 23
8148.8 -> 23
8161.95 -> 22.9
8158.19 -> 23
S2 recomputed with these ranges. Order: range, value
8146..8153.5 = 23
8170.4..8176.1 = 22.9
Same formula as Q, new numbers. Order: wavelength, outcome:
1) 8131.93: 23.1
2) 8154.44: 23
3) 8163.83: 22.9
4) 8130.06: 23.1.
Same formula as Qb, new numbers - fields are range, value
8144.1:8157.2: 23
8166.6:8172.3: 22.9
